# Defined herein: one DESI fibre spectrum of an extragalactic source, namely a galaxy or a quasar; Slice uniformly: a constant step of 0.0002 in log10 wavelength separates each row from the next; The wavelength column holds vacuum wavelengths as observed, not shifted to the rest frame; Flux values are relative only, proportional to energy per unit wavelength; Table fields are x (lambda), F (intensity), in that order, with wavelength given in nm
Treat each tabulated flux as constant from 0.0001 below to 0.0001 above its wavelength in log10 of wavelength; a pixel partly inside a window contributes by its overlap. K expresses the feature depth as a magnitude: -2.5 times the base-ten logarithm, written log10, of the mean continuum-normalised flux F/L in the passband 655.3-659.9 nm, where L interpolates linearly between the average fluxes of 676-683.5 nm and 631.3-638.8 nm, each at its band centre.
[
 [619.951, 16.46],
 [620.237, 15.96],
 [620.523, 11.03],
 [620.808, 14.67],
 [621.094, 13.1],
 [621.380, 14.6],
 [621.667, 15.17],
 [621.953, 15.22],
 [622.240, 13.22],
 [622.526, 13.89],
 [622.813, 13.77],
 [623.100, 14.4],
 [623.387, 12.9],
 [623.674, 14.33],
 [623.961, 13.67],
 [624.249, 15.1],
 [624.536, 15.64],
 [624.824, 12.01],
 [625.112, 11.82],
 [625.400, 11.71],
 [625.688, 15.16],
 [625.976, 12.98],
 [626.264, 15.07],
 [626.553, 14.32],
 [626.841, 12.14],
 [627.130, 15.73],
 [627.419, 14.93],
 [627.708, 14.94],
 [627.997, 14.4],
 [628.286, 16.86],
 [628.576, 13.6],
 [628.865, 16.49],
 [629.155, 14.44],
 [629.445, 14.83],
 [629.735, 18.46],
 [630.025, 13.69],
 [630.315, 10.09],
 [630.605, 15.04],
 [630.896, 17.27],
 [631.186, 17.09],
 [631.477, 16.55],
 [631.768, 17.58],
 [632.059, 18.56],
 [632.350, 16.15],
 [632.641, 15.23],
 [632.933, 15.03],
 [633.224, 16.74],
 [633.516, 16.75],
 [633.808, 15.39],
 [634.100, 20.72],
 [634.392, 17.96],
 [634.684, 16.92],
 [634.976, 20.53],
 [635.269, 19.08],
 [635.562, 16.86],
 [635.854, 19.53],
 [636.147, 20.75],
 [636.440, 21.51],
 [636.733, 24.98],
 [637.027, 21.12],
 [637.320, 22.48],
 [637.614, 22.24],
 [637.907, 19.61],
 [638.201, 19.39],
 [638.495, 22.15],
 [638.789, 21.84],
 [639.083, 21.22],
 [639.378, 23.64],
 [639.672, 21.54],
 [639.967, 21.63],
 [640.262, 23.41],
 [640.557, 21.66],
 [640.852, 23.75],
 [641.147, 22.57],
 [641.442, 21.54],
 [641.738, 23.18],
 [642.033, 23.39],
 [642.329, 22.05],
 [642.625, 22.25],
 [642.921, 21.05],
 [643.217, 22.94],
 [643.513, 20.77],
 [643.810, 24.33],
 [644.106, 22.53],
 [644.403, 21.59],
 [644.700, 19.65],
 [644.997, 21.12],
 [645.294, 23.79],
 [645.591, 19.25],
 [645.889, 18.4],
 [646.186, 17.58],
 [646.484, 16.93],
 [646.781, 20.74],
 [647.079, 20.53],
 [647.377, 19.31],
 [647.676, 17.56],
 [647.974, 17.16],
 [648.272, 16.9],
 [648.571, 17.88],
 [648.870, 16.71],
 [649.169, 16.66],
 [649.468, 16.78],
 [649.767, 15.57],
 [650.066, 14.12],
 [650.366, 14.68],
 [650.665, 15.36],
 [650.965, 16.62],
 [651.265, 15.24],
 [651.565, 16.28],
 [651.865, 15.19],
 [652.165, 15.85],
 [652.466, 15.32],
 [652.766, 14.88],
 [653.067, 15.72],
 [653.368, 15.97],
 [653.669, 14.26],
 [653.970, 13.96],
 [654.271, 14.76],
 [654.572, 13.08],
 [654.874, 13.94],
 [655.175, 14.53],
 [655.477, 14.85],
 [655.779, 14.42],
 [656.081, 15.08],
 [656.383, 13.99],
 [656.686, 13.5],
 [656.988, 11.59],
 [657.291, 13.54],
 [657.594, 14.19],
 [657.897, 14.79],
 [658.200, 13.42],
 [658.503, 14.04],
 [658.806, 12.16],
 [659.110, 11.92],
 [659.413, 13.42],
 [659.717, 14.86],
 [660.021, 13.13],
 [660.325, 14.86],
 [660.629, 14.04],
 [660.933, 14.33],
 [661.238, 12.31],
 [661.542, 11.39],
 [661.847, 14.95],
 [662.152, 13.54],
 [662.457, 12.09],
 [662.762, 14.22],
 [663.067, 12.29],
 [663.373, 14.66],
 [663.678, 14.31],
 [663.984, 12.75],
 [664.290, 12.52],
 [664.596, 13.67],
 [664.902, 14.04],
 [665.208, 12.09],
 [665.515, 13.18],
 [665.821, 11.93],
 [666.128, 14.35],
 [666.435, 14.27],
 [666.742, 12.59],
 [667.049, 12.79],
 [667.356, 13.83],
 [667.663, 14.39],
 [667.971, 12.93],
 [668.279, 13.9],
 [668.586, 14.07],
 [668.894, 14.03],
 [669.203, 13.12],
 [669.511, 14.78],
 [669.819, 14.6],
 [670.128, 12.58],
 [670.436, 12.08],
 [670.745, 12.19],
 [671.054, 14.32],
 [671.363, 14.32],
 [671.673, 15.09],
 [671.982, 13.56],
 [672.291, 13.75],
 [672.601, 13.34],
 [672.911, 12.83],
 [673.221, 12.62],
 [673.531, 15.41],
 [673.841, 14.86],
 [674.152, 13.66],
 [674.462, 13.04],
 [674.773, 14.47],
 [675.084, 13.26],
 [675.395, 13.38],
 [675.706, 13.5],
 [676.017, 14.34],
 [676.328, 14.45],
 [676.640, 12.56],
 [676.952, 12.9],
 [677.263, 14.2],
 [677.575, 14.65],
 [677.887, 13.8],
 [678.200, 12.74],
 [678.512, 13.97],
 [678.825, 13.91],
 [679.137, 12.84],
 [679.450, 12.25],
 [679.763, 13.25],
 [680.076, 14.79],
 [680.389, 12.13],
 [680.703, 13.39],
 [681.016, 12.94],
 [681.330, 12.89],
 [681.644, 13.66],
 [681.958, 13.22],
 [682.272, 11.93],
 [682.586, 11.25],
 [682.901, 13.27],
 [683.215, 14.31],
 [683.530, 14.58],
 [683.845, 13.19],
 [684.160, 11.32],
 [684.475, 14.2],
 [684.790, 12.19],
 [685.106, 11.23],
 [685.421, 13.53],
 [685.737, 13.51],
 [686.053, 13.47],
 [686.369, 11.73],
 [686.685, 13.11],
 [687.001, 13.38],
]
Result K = 0.18 mag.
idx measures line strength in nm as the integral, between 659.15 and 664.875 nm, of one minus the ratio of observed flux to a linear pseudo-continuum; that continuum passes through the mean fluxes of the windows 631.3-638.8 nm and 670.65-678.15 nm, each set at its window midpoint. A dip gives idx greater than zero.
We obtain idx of 0.71 nm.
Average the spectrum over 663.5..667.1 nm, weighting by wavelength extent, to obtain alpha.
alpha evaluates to 13.2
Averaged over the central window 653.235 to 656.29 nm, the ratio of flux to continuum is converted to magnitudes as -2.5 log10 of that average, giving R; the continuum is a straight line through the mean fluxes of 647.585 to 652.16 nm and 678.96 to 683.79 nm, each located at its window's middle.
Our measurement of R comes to 0.09 mag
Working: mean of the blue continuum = 16.2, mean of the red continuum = 13.1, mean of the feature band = 14.5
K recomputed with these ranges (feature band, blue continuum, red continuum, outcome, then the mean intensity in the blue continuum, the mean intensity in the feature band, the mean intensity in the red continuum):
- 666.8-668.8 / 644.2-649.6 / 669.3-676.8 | 0.09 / 18.8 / 13.6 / 13.7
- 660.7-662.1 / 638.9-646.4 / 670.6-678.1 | 0.27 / 21.7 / 13.3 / 13.8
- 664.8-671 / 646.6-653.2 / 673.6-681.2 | 0.09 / 16.6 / 13.4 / 13.6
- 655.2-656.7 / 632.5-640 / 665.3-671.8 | 0.11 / 19.8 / 14.5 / 13.6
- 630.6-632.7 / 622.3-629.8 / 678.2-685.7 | -0.19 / 14.3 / 16.9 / 13.1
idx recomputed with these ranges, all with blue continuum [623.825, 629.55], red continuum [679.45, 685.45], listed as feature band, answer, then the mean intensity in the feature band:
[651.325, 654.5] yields -0.346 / 15.2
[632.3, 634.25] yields -0.340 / 16.6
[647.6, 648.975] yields -0.345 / 17.2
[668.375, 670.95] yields -0.034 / 13.5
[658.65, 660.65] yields 0.010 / 13.5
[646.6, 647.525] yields -0.420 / 20.1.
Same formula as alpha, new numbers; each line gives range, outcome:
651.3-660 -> 14.3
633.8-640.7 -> 20.8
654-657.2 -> 14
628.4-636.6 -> 16.9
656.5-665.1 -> 13.4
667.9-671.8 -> 13.7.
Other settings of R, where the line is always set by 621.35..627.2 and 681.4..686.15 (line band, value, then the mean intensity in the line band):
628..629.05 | -0.118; 15.4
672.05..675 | -0.050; 13.8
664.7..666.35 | 0.007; 13.2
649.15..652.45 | -0.158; 15.6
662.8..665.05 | -0.017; 13.5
